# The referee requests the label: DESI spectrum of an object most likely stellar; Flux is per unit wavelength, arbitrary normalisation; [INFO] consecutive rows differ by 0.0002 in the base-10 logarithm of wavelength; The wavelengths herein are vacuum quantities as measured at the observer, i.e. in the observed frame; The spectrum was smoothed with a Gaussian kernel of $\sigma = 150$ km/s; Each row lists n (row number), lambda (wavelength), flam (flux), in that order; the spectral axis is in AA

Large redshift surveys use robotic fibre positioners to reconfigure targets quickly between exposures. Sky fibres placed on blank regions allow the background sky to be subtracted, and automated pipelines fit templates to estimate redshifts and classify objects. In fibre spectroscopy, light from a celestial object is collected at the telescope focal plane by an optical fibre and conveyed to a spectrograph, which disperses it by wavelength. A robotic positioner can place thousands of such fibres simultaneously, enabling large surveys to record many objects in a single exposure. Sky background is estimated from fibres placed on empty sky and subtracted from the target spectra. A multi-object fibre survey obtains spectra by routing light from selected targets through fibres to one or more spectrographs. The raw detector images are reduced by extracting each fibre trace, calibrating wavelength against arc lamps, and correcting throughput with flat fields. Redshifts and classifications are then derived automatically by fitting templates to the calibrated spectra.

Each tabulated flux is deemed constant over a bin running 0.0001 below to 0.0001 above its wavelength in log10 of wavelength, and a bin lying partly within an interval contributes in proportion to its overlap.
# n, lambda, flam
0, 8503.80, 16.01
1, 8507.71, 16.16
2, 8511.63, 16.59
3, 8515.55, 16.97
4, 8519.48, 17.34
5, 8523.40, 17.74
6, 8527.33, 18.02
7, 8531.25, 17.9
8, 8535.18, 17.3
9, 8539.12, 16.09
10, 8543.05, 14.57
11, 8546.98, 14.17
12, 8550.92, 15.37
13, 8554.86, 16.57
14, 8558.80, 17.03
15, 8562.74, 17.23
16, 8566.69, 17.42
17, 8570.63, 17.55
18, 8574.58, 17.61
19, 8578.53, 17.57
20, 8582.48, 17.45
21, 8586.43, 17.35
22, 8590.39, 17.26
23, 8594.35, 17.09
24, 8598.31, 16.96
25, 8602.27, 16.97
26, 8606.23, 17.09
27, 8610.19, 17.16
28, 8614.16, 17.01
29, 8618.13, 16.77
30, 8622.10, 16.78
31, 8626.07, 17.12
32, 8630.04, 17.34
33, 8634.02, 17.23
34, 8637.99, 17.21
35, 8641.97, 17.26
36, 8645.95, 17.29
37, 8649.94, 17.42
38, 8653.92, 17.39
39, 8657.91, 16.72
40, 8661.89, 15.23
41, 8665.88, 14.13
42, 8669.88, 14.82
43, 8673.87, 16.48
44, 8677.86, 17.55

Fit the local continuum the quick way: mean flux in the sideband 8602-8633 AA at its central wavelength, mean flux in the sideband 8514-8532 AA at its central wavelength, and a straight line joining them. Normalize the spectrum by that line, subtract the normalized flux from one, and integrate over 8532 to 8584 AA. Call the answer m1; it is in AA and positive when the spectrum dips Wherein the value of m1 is 2.2 AA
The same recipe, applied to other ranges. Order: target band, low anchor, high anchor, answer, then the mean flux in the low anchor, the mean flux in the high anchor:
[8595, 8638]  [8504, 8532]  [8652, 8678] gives -1.89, 17.1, 15.9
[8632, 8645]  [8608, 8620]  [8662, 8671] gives -1.13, 17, 14.6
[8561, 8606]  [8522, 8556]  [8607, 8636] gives -1.50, 16.4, 17.1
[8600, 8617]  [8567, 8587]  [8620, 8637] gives 0.23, 17.5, 17.1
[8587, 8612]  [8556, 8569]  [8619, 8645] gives 0.10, 17.2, 17.1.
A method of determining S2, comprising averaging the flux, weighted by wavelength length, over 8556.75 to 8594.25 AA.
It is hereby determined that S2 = 17.4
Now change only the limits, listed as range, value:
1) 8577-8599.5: 17.3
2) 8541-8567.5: 16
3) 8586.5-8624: 17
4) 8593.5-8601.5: 17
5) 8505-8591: 16.9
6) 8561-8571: 17.4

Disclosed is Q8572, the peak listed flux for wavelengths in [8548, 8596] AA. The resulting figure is 17.61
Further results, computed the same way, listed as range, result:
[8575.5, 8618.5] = 17.57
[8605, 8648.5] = 17.34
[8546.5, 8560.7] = 17.03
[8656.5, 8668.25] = 16.72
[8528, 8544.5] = 17.9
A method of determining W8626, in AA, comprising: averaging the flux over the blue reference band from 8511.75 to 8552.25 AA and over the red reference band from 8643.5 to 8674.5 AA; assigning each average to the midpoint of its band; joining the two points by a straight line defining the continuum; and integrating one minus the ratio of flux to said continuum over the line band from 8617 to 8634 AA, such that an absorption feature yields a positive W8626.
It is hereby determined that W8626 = -0.79 AA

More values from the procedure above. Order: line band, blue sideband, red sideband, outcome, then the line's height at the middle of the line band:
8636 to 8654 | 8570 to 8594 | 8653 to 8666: -1.2 AA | 16.3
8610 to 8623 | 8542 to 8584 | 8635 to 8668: -0.2 AA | 16.6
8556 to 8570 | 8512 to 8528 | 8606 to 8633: 0.0 AA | 17.2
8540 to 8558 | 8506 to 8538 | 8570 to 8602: 2.0 AA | 17.3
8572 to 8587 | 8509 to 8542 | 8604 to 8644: -0.3 AA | 17.1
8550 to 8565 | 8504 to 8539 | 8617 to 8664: 0.4 AA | 17.1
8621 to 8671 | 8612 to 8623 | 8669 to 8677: -0.6 AA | 16.4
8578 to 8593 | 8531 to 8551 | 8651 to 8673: -1.5 AA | 15.8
